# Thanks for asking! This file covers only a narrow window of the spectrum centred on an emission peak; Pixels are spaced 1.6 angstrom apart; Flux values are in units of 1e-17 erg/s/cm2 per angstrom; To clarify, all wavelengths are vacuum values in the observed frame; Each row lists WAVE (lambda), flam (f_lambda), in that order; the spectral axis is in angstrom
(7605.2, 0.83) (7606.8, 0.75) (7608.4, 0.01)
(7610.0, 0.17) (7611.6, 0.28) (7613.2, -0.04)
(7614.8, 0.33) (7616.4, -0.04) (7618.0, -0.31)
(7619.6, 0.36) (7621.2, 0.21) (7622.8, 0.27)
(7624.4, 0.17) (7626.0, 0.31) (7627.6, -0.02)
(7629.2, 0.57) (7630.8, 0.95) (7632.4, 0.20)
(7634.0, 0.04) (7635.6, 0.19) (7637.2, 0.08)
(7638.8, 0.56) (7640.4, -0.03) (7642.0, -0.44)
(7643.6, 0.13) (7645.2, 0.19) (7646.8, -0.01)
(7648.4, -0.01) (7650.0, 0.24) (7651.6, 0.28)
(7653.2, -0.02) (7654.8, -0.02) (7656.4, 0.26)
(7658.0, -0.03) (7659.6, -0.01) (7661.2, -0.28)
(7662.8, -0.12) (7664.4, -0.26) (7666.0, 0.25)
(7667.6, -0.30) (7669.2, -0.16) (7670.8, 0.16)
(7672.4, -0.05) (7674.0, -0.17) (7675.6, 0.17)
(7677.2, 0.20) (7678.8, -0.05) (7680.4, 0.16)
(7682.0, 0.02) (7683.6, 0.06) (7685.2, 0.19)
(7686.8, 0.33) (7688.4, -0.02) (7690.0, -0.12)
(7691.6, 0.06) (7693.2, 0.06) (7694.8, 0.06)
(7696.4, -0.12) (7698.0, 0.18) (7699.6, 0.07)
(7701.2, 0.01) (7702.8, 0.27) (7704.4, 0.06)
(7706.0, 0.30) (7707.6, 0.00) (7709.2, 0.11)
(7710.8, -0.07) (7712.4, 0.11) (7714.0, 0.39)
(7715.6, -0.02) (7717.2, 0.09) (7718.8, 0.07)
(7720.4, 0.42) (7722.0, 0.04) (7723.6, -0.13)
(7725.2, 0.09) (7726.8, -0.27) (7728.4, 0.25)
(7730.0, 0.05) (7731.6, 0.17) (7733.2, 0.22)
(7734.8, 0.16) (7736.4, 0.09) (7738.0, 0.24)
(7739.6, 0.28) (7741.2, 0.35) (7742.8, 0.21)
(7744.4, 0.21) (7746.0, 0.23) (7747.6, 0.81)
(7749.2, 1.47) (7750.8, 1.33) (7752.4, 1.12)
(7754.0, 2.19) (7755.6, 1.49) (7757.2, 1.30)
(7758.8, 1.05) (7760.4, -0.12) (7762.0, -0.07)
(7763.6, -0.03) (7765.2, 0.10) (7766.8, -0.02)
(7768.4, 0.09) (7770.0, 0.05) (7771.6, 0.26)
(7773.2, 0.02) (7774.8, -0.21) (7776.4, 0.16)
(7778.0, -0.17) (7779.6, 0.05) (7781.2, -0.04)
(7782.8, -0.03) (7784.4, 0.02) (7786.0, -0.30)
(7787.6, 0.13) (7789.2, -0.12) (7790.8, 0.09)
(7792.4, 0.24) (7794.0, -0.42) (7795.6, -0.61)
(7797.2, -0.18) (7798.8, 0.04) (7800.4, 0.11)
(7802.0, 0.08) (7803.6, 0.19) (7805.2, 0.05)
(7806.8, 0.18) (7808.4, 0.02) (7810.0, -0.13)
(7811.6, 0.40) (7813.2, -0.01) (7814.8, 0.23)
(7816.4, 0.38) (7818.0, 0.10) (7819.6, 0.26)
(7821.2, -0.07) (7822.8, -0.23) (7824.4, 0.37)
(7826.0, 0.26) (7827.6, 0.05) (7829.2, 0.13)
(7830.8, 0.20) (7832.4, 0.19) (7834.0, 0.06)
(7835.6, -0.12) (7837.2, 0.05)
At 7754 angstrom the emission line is [O II] 3727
